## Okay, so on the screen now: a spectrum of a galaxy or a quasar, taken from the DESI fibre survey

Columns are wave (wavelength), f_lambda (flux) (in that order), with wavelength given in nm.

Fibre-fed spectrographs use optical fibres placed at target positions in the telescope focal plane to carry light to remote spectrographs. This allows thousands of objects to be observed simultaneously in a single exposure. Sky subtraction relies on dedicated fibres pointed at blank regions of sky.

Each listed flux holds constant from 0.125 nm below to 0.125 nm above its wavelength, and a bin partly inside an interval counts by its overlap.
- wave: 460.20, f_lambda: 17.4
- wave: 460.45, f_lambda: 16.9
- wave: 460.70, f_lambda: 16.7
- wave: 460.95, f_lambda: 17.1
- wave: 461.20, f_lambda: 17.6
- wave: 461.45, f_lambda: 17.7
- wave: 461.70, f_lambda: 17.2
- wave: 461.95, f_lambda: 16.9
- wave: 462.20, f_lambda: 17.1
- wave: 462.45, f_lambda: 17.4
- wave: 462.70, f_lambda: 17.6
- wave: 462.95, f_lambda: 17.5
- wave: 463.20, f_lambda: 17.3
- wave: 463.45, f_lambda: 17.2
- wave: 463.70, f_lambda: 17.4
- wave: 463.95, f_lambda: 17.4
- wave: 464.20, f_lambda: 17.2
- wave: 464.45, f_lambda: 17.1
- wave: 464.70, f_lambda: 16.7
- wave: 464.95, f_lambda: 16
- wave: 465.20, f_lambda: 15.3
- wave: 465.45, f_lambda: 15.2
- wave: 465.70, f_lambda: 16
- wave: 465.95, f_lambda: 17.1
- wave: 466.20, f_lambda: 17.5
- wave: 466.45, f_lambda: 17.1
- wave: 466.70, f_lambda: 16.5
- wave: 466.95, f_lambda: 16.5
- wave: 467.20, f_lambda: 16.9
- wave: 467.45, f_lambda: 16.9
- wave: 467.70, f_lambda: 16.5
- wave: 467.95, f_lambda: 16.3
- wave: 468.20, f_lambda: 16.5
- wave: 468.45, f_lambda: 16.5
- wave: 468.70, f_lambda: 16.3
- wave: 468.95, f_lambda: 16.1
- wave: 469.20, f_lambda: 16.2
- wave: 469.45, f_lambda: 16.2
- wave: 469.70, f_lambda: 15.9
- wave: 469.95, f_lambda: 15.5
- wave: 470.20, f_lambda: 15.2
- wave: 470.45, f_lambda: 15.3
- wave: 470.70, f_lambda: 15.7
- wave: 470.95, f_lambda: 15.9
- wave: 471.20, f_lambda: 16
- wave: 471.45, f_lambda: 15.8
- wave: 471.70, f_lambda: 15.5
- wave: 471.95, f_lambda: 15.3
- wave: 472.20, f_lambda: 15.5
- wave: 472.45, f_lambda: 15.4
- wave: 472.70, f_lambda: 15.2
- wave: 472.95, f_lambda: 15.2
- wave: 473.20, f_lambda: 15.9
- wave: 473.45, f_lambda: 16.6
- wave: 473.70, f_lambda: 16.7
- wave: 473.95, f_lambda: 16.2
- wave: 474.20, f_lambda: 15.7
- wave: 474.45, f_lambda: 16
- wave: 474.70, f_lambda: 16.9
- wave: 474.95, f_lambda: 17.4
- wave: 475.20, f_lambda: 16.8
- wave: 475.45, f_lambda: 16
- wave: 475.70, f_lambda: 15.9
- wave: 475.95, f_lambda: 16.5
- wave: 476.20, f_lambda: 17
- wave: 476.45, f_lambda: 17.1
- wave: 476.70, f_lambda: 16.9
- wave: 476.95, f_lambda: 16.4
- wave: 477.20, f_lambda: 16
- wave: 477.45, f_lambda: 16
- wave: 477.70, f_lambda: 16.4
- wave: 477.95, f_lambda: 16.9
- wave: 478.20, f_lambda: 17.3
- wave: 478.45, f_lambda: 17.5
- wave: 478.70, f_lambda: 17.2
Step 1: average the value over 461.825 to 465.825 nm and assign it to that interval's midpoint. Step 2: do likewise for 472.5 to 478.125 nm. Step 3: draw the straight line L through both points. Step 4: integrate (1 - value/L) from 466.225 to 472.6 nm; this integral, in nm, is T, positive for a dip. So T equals 0.20 nm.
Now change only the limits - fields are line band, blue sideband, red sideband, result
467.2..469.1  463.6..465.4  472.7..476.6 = 0.01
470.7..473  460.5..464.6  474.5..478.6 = 0.18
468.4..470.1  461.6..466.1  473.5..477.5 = 0.06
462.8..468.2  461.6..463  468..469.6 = 0.02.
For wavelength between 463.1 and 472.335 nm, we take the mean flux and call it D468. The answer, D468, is 16.3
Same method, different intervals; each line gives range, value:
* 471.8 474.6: 15.8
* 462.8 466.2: 16.8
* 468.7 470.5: 15.8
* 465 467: 16.4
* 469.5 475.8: 15.9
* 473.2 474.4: 16.2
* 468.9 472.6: 15.7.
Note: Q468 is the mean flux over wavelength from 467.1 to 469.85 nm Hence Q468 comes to 16.4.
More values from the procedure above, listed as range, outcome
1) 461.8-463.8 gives 17.3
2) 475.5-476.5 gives 16.5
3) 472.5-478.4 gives 16.4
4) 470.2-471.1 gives 15.6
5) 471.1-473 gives 15.5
